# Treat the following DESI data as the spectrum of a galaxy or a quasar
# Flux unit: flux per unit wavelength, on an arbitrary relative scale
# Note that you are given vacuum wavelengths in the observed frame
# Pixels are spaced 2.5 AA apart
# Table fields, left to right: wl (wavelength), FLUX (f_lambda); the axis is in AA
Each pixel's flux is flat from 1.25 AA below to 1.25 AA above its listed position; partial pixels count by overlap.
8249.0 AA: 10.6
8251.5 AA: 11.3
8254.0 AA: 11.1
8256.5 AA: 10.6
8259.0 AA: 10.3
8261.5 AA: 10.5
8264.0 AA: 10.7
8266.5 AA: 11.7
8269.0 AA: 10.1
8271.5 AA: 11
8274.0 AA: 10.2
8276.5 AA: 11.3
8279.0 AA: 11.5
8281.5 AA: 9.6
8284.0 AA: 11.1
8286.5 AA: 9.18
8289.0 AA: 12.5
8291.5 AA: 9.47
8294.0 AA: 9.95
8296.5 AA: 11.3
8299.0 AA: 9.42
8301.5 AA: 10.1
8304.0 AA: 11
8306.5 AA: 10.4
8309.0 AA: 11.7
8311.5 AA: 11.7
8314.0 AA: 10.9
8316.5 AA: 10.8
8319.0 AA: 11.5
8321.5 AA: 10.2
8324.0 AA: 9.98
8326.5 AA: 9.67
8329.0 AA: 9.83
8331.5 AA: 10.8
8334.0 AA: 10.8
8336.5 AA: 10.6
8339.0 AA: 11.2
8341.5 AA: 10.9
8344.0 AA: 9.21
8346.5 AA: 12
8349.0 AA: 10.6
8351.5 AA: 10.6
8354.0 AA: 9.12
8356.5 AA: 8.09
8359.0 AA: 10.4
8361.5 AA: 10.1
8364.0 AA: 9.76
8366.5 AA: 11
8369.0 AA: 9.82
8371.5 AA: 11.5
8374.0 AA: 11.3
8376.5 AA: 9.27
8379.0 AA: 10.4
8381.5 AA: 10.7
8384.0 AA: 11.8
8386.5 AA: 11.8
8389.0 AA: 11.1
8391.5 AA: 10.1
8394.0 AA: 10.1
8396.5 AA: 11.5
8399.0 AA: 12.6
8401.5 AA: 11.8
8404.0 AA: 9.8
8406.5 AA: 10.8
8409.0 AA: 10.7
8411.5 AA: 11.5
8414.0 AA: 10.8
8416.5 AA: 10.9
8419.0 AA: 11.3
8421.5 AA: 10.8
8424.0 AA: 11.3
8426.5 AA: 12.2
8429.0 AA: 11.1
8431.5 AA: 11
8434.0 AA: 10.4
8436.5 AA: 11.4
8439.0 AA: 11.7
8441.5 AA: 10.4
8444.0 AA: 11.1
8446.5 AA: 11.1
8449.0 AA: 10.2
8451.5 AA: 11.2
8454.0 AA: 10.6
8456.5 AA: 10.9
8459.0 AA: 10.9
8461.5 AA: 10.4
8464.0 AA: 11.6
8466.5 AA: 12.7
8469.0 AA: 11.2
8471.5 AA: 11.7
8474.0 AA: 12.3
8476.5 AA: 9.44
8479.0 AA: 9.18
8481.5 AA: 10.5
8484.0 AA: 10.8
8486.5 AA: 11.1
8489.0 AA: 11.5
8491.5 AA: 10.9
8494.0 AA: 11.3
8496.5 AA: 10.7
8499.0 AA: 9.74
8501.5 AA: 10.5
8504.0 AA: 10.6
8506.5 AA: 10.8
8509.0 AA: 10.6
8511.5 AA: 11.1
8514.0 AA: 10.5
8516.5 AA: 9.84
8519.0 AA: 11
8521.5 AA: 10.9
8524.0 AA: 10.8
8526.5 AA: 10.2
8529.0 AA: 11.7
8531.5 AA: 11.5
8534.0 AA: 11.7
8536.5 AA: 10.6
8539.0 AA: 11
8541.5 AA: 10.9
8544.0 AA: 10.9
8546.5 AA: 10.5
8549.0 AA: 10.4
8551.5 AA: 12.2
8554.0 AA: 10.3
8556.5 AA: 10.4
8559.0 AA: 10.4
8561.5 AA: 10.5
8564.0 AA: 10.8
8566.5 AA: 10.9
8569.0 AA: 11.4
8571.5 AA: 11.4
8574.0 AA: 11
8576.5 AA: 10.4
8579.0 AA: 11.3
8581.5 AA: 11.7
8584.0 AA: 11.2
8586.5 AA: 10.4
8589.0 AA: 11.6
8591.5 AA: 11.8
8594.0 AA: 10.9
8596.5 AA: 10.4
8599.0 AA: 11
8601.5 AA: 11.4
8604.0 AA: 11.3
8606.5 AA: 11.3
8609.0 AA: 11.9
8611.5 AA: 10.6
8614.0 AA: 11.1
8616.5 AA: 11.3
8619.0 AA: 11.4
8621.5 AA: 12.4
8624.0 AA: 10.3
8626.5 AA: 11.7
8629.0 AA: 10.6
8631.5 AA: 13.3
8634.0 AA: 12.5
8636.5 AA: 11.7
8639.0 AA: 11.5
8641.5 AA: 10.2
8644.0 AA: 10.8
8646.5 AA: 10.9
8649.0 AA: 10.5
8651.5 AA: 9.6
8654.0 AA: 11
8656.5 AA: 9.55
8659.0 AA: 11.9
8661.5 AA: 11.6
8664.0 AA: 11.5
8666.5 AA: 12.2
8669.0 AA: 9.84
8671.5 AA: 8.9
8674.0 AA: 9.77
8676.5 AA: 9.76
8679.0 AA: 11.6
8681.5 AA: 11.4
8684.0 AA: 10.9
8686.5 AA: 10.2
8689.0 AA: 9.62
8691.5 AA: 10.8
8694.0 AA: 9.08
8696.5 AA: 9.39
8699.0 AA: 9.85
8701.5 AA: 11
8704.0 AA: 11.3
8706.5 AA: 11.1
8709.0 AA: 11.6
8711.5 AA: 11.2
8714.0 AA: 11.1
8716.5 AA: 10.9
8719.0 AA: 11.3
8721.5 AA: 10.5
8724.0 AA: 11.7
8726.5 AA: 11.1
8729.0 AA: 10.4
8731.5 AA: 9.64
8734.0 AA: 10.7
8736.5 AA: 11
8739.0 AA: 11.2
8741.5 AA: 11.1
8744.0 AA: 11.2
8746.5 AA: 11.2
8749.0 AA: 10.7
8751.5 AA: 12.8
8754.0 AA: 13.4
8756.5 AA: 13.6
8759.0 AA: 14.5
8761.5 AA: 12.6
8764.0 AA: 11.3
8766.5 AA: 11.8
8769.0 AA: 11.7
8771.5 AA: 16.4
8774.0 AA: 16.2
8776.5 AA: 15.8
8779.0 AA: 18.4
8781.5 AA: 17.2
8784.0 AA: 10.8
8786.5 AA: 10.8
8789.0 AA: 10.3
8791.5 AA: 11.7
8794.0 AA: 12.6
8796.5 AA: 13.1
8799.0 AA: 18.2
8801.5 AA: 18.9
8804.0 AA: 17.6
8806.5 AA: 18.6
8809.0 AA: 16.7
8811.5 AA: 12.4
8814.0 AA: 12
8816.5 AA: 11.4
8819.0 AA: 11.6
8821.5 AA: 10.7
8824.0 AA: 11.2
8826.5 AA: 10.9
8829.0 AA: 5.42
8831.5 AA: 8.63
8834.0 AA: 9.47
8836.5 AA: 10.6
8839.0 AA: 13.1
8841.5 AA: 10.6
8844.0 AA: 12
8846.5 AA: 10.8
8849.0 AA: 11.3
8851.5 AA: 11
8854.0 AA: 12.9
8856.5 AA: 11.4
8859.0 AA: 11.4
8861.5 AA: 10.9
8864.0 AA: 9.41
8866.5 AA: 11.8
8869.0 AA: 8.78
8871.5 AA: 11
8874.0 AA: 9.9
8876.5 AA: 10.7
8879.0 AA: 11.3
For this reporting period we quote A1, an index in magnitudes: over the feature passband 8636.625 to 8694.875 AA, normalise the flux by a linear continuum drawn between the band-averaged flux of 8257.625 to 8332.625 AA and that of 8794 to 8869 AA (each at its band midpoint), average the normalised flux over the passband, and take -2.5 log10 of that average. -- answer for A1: 0.11 mag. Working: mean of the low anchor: 10.6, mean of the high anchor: 12.2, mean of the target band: 10.6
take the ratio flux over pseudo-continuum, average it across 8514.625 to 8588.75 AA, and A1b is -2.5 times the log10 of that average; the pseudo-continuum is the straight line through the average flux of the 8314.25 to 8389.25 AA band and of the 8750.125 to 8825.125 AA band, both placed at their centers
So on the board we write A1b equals 0.10 mag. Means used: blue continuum 10.5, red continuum 13.8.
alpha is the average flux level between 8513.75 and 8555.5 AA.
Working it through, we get 10.9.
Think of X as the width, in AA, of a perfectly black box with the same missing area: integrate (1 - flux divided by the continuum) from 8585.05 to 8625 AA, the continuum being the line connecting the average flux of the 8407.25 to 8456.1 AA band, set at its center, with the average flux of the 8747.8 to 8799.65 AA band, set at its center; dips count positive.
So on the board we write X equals 3.5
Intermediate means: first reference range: 11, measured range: 11.2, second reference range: 13.5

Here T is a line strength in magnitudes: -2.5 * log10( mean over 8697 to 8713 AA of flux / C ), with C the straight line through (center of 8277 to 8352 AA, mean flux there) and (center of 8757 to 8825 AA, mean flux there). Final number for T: 0.21 mag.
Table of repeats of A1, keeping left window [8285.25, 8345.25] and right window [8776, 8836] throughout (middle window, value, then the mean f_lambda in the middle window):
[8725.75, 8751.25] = 0.166 mag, 10.9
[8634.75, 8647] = 0.104 mag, 11.1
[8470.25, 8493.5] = 0.054 mag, 10.8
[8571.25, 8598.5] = 0.078 mag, 11.1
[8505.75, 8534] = 0.071 mag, 10.9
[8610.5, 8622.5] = 0.067 mag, 11.4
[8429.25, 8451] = 0.024 mag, 10.9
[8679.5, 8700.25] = 0.215 mag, 10.2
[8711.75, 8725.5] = 0.136 mag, 11.1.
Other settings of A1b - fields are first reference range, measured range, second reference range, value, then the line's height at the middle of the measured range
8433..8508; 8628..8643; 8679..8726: -0.082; 10.8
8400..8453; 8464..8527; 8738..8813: 0.072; 11.6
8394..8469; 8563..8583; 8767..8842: 0.071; 11.9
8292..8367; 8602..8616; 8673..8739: -0.064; 10.6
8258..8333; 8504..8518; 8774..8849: 0.095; 11.5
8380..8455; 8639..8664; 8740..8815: 0.192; 12.8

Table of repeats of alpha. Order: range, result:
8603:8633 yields 11.4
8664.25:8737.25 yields 10.6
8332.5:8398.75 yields 10.6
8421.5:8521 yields 10.9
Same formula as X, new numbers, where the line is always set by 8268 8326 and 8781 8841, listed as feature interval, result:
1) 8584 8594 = 0.45 AA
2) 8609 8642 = 1.12 AA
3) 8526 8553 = 1.13 AA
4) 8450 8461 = 0.38 AA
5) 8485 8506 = 1.10 AA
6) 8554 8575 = 1.50 AA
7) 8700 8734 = 3.49 AA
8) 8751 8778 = -2.84 AA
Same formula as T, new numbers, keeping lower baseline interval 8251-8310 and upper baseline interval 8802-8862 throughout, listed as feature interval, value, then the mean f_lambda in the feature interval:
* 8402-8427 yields 0.00 mag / 11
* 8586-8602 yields 0.03 mag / 11.1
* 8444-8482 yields 0.01 mag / 10.9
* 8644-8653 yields 0.10 mag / 10.4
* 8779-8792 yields -0.09 mag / 12.8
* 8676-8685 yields 0.05 mag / 11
